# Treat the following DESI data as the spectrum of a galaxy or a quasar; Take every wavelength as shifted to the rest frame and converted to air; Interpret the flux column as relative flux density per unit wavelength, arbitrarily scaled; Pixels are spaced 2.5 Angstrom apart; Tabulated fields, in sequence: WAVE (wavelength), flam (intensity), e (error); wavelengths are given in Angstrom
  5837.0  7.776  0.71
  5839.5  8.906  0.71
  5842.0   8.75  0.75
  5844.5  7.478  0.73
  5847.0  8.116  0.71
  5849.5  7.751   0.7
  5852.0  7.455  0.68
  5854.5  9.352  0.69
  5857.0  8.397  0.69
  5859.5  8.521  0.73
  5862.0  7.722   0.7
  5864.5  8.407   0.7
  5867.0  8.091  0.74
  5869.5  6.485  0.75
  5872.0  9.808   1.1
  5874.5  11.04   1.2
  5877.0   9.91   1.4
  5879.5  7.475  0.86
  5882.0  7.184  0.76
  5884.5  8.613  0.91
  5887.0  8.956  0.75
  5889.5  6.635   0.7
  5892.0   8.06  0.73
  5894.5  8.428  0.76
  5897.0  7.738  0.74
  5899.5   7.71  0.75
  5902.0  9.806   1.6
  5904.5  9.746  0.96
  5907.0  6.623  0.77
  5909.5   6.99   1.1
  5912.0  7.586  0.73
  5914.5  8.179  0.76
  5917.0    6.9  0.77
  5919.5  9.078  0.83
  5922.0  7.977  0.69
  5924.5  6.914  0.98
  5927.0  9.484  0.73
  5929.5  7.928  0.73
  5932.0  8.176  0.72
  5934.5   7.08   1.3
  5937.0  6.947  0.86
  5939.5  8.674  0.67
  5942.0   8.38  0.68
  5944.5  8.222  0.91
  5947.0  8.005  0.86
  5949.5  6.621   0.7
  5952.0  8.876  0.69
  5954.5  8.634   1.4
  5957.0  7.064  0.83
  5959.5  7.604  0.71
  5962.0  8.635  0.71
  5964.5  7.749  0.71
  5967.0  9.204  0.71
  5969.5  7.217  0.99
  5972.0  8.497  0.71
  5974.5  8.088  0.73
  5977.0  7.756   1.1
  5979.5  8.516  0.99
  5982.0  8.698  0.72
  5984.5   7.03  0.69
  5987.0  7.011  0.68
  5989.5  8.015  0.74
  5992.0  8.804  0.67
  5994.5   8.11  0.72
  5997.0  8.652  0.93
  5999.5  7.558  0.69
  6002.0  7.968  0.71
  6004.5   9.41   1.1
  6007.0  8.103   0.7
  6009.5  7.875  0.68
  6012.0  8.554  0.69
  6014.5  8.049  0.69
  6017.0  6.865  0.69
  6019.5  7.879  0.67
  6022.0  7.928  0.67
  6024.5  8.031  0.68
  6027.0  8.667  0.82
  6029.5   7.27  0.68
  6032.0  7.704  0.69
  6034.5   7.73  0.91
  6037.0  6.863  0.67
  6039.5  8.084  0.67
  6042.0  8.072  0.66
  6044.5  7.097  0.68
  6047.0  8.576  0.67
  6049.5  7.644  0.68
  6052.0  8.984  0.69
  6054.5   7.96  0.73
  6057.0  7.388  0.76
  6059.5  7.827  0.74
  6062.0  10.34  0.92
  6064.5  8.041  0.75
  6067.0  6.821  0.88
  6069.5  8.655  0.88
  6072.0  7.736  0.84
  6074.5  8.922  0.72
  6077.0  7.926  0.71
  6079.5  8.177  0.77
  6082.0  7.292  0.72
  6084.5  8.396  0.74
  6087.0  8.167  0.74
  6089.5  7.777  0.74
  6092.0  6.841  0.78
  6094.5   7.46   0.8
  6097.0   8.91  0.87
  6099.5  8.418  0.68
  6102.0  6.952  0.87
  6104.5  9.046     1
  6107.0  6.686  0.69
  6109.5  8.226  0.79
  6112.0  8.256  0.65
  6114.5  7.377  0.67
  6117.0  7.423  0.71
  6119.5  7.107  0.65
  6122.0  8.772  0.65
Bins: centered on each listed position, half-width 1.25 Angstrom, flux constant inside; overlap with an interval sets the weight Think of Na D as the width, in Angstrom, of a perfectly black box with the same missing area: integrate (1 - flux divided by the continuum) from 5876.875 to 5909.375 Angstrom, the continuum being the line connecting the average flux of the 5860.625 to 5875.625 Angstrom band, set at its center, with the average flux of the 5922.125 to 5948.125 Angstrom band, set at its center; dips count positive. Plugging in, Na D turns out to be 0.9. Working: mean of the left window 8.57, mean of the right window 7.98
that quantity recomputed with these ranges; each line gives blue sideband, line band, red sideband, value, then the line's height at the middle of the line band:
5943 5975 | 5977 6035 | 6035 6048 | -1.19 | 7.86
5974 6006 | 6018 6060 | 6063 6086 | 1.07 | 8.07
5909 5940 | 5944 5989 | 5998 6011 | 0.35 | 8.03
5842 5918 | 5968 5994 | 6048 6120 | 0.32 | 8.08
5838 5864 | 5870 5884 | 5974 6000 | -1.22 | 8.2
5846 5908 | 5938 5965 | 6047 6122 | 0.54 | 8.2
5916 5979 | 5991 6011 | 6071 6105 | -0.79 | 7.99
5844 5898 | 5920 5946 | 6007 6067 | 0.45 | 8.15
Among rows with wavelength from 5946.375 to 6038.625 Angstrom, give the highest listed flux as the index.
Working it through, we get 9.41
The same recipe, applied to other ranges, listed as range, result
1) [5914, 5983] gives 9.484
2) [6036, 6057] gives 8.984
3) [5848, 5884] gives 11.04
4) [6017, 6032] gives 8.667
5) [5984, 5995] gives 8.804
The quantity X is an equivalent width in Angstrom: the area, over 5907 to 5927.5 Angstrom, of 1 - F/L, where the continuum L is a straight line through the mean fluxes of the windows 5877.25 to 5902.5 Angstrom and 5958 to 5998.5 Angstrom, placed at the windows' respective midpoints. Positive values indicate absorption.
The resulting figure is 0.8 Angstrom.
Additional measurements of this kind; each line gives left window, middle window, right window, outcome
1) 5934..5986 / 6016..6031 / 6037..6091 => 0.4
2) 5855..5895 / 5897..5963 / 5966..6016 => 2.2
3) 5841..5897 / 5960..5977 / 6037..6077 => 0.0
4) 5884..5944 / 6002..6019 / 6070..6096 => -0.4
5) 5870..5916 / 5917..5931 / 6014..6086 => 0.2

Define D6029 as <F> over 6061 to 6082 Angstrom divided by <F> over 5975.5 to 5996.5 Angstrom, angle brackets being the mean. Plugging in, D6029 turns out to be 1.0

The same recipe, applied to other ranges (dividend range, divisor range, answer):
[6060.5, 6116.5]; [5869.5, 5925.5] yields 0.98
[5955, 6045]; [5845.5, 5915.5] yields 0.97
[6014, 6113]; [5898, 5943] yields 0.99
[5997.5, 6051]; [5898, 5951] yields 0.99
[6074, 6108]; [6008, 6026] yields 1.00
